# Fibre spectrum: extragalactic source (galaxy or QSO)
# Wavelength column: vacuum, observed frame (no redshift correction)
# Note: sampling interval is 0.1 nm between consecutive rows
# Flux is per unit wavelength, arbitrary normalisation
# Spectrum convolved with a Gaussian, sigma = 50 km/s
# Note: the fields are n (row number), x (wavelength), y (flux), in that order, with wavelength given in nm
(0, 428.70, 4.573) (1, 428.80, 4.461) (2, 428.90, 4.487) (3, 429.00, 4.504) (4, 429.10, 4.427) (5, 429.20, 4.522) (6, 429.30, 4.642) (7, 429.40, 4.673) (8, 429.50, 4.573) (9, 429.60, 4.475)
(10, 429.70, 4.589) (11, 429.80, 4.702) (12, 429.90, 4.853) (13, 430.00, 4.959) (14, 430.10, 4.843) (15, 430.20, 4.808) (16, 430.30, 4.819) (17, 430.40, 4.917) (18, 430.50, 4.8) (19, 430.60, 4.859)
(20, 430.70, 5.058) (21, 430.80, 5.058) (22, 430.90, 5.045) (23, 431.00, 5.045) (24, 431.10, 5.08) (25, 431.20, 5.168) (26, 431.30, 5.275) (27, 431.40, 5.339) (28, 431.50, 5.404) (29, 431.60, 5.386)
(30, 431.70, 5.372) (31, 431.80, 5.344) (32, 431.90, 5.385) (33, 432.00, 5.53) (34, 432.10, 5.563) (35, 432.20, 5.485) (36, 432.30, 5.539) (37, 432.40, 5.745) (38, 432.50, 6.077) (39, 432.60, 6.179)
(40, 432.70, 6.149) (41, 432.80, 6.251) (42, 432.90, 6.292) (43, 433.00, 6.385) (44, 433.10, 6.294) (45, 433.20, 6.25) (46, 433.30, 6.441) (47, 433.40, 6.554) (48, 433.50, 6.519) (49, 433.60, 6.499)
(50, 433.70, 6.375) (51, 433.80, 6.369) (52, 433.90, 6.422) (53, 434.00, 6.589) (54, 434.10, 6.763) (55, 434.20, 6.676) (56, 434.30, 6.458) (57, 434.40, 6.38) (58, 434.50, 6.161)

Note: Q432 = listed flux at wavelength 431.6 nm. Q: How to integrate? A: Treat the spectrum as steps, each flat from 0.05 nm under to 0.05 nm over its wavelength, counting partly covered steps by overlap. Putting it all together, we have 5.386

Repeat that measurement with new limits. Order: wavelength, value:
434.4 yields 6.38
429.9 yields 4.853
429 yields 4.504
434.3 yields 6.458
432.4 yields 5.745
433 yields 6.385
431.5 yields 5.404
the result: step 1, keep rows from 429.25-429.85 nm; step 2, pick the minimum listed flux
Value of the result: 4.475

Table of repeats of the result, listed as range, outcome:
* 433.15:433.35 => 6.25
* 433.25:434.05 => 6.369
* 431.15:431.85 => 5.168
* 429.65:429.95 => 4.589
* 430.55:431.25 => 4.859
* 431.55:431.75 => 5.372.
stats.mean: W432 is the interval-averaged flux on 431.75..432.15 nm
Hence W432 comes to 5.46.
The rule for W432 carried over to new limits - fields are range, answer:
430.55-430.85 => 4.99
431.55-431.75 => 5.38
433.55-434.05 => 6.45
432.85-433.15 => 6.32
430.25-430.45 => 4.87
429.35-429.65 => 4.57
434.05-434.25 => 6.72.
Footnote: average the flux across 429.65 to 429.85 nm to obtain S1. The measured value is 4.65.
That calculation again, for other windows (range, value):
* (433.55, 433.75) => 6.44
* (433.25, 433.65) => 6.5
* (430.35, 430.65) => 4.86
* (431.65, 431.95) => 5.37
